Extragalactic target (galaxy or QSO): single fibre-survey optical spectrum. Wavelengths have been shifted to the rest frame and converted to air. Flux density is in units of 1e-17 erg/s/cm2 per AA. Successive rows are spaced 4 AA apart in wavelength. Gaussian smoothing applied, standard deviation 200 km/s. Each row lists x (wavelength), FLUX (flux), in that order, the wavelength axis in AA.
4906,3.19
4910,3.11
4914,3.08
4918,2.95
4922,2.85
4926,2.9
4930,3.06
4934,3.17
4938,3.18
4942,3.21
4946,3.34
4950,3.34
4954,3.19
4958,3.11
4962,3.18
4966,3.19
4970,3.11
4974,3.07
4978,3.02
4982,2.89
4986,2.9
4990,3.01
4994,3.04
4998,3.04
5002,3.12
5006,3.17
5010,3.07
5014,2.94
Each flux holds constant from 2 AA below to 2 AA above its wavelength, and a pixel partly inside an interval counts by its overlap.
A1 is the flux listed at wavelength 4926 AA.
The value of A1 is 2.9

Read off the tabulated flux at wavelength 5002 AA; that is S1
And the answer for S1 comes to 3.12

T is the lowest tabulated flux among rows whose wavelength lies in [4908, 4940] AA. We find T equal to 2.85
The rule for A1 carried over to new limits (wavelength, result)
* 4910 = 3.11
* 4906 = 3.19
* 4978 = 3.02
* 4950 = 3.34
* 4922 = 2.85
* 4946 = 3.34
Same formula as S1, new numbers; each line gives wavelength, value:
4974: 3.07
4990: 3.01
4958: 3.11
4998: 3.04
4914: 3.08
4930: 3.06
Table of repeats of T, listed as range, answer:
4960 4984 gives 2.89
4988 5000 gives 3.01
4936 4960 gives 3.11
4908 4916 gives 3.08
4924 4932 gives 2.9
